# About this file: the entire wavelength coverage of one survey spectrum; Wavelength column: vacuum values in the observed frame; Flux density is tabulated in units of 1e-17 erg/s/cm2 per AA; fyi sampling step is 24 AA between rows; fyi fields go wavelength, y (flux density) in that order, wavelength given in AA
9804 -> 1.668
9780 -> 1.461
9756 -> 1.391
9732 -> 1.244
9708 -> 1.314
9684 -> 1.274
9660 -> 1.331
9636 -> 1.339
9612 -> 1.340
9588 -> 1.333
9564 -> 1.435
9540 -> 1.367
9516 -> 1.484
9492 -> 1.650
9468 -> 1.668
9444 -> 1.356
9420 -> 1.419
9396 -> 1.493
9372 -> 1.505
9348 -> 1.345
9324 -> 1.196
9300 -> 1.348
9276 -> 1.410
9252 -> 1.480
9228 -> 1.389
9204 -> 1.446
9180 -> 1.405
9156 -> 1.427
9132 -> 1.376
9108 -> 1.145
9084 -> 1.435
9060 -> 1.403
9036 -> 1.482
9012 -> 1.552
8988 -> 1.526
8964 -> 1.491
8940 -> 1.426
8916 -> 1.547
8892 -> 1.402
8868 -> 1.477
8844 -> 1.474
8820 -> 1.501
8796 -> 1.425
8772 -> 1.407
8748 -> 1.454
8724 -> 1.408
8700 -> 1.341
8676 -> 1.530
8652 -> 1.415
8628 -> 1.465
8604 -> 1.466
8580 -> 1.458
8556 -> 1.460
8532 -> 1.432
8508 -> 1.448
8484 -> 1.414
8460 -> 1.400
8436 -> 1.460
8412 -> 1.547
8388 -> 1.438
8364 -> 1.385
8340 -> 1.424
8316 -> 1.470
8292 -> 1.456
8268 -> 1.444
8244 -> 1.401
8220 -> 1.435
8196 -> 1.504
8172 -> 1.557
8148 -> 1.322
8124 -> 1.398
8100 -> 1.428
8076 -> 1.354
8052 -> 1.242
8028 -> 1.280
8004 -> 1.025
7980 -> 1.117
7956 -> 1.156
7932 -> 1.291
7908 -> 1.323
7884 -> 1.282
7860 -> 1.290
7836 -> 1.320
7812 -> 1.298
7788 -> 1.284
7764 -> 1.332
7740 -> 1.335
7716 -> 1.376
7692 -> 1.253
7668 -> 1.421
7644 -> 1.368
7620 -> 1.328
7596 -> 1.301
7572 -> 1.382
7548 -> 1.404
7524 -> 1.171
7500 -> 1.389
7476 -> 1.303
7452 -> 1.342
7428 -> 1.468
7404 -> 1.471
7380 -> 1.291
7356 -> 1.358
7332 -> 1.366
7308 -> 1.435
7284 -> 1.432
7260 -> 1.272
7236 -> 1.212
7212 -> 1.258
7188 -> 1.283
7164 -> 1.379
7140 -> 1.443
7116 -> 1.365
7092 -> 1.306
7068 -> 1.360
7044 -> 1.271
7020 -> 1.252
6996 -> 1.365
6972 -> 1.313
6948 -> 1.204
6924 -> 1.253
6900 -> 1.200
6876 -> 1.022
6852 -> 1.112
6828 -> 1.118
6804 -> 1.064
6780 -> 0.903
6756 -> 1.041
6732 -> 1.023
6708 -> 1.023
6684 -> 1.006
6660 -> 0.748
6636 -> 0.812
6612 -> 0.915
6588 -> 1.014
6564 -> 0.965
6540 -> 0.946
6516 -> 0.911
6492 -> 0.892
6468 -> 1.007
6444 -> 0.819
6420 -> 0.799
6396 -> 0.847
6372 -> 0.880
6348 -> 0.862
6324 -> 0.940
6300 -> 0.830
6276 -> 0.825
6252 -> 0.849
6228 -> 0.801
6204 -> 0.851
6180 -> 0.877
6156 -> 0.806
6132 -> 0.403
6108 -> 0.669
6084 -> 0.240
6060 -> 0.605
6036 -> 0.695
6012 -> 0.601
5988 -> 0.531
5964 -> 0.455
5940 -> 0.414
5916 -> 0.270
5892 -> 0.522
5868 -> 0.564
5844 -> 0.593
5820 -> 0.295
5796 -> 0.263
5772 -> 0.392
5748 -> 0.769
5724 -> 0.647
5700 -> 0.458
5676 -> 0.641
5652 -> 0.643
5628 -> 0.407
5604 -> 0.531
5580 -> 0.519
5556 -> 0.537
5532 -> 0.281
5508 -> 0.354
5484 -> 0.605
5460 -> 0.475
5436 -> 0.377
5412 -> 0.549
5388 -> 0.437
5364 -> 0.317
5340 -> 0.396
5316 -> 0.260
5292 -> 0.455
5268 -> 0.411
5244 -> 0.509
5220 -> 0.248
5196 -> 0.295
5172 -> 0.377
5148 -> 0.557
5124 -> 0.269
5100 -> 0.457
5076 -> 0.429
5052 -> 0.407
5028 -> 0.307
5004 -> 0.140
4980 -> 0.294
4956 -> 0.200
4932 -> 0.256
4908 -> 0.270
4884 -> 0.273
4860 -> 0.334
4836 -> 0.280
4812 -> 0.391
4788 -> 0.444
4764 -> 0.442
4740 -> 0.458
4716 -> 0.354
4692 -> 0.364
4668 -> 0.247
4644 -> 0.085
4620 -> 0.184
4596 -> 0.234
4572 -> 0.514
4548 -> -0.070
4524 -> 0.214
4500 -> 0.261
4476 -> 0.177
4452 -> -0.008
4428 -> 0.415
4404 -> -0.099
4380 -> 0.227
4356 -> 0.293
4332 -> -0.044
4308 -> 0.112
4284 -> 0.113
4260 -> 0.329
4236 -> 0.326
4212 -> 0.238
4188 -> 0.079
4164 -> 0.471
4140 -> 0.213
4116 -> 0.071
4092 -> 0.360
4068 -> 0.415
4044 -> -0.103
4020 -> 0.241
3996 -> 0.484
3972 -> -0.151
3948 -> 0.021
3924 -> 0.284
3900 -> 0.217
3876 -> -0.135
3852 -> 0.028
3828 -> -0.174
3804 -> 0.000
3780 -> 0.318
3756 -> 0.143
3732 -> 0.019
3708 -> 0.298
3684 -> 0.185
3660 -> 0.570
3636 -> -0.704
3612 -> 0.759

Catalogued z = 0.55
